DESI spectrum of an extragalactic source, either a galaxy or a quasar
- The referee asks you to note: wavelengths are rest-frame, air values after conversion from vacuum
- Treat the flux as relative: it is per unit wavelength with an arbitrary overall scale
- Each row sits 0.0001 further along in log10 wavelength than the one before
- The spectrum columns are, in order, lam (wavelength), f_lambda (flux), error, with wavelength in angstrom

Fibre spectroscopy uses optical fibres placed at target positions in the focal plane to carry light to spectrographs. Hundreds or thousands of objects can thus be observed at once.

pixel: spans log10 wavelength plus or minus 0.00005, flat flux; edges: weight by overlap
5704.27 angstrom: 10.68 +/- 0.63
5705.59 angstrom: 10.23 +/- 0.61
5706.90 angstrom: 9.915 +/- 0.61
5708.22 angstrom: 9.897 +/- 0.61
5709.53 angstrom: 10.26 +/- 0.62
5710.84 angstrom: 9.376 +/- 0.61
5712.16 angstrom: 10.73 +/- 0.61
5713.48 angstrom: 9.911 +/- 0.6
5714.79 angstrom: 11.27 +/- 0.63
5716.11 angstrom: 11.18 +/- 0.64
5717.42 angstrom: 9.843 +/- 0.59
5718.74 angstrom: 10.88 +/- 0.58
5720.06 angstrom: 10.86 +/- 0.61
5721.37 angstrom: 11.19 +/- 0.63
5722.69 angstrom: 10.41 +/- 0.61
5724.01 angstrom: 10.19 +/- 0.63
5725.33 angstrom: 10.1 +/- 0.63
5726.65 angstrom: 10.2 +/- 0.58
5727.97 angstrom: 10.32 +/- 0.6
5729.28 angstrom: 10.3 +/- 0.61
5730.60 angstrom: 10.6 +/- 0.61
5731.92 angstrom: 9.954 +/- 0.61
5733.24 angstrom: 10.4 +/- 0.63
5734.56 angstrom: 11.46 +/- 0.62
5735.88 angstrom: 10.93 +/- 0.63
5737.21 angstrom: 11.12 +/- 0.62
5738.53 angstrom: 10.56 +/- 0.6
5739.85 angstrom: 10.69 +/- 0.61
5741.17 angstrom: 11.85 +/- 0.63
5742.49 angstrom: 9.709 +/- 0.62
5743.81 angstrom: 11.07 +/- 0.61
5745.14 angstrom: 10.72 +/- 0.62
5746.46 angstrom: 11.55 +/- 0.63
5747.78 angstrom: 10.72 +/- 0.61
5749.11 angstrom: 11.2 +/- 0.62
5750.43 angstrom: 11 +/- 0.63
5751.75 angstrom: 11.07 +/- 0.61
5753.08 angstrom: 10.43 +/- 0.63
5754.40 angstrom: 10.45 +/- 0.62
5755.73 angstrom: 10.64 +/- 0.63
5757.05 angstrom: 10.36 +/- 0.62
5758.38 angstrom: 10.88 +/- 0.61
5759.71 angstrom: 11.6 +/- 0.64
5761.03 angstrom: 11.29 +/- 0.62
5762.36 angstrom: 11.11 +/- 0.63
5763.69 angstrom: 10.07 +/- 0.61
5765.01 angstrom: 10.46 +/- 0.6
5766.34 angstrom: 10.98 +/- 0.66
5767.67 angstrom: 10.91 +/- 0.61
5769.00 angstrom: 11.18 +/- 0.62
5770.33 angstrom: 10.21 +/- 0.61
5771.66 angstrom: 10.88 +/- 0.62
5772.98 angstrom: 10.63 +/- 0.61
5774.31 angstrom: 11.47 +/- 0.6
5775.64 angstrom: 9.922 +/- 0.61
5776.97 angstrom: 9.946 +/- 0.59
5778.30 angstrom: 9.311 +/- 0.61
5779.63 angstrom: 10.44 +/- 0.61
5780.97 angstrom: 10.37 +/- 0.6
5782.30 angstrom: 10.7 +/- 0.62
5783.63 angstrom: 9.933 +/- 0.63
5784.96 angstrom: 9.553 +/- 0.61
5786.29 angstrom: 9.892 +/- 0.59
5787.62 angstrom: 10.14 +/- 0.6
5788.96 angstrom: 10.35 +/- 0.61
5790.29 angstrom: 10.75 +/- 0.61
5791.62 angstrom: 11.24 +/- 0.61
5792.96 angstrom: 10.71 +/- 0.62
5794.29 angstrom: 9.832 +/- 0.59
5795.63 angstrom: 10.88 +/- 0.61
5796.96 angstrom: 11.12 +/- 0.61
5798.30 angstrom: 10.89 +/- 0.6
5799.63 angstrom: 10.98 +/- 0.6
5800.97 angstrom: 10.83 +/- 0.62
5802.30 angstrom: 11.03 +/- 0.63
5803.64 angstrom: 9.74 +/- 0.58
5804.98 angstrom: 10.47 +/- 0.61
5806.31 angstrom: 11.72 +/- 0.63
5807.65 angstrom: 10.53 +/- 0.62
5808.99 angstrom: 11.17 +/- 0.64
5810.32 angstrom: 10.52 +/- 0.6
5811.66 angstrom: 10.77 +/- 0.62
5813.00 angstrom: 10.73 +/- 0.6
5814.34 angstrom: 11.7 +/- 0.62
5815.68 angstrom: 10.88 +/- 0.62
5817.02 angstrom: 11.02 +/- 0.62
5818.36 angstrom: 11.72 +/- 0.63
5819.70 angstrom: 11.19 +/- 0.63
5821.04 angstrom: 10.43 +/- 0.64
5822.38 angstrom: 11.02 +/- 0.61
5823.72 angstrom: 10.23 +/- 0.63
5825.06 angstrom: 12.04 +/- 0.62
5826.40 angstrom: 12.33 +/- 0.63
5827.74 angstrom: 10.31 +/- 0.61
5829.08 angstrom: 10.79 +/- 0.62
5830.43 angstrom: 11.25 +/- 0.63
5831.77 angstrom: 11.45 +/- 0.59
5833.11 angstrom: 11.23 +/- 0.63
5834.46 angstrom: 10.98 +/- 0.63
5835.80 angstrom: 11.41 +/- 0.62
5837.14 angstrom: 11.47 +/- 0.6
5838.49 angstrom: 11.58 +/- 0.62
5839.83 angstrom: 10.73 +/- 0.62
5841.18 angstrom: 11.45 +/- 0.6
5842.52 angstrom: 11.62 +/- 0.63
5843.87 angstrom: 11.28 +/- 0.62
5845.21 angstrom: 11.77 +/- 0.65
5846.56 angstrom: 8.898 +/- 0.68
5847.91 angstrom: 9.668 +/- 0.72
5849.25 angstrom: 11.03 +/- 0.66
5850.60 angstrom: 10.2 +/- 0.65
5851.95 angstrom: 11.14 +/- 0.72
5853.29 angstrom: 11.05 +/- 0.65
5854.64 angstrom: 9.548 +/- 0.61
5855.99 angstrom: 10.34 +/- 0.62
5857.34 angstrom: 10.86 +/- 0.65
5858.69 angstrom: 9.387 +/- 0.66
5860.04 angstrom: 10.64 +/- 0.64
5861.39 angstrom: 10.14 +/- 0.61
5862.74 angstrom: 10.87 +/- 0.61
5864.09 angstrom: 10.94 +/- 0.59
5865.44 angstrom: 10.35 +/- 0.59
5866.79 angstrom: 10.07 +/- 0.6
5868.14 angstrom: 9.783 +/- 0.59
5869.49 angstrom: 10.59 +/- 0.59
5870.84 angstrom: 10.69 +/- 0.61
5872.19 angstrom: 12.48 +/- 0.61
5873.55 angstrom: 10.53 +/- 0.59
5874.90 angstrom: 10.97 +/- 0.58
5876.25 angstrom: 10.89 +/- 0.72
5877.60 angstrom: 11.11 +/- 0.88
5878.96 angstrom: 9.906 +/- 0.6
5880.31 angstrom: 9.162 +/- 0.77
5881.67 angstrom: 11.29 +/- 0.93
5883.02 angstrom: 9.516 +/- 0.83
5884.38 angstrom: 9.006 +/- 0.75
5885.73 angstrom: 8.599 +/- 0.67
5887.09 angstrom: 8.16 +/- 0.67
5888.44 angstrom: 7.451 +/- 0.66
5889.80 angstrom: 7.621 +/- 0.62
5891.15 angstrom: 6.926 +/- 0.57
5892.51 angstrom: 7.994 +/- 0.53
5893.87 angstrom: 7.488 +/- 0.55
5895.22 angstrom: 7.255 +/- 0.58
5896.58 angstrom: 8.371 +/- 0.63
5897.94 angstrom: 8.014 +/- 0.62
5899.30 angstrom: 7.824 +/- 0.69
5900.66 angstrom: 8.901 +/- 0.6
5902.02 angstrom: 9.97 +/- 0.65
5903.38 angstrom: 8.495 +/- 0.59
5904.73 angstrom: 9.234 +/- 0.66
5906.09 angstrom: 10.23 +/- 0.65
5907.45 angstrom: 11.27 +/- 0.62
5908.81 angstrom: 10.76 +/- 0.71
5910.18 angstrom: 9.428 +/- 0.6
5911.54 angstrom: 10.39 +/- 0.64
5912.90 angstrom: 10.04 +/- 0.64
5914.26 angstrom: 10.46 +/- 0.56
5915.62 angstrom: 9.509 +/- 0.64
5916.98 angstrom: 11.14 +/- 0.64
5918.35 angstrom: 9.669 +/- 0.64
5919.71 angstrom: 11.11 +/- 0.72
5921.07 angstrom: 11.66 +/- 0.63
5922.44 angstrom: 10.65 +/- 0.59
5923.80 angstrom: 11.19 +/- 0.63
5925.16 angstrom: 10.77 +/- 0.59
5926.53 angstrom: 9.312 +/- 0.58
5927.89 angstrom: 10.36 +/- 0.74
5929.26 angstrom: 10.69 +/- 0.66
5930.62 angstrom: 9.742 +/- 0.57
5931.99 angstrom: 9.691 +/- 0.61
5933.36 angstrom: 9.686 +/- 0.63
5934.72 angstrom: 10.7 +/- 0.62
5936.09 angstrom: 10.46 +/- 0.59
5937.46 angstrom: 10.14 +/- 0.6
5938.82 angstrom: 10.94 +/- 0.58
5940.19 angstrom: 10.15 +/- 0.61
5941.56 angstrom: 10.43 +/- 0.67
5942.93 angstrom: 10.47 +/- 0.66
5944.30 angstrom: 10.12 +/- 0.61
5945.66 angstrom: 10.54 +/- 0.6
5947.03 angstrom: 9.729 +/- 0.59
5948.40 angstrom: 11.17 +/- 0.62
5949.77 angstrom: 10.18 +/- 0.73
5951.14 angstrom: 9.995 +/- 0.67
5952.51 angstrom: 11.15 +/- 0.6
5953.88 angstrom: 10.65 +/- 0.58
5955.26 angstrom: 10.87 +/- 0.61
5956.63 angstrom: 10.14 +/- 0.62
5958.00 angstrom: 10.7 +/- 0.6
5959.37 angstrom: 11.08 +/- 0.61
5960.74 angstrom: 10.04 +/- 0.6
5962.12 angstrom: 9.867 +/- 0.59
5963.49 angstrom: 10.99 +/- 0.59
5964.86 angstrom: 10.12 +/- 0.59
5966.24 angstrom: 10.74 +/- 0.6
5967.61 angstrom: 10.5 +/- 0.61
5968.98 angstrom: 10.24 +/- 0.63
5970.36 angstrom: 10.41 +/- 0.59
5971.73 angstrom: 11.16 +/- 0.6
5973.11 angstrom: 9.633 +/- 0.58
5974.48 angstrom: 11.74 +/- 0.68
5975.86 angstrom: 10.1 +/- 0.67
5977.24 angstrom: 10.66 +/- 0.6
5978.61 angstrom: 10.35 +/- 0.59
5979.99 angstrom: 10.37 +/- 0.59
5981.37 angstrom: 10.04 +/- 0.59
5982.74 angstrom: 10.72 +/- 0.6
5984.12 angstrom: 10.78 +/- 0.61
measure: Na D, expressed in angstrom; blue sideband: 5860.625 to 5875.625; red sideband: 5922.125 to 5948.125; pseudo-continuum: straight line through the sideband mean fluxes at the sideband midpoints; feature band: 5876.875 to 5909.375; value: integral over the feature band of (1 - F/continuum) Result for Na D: 5.0 angstrom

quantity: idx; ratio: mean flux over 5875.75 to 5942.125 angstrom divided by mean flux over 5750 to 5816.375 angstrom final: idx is 0.91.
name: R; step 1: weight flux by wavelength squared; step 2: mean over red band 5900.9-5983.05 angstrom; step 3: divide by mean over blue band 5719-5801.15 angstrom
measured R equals 1.04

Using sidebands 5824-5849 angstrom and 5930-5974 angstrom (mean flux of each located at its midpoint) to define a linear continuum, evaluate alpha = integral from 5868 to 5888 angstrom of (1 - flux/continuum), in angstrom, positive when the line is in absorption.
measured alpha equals 1.3 angstrom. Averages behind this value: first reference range 11.1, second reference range 10.4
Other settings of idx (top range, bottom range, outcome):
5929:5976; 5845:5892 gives 1.04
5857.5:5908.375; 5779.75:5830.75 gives 0.88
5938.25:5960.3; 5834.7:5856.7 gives 0.97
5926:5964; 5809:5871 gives 0.96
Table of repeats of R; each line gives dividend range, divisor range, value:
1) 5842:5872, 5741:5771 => 1.01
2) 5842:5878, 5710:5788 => 1.04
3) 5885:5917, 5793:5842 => 0.84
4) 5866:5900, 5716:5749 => 0.91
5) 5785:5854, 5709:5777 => 1.05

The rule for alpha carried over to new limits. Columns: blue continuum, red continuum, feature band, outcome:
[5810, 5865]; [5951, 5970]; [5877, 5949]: 6.37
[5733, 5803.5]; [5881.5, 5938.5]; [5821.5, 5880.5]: -4.52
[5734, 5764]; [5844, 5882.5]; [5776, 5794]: 0.89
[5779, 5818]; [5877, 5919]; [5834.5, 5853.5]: -1.82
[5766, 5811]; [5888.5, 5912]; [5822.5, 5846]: -3.44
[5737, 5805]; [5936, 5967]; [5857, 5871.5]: 0.24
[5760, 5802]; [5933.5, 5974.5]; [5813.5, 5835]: -1.26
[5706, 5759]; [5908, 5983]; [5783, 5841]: -1.88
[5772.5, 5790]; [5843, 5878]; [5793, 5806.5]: -0.54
